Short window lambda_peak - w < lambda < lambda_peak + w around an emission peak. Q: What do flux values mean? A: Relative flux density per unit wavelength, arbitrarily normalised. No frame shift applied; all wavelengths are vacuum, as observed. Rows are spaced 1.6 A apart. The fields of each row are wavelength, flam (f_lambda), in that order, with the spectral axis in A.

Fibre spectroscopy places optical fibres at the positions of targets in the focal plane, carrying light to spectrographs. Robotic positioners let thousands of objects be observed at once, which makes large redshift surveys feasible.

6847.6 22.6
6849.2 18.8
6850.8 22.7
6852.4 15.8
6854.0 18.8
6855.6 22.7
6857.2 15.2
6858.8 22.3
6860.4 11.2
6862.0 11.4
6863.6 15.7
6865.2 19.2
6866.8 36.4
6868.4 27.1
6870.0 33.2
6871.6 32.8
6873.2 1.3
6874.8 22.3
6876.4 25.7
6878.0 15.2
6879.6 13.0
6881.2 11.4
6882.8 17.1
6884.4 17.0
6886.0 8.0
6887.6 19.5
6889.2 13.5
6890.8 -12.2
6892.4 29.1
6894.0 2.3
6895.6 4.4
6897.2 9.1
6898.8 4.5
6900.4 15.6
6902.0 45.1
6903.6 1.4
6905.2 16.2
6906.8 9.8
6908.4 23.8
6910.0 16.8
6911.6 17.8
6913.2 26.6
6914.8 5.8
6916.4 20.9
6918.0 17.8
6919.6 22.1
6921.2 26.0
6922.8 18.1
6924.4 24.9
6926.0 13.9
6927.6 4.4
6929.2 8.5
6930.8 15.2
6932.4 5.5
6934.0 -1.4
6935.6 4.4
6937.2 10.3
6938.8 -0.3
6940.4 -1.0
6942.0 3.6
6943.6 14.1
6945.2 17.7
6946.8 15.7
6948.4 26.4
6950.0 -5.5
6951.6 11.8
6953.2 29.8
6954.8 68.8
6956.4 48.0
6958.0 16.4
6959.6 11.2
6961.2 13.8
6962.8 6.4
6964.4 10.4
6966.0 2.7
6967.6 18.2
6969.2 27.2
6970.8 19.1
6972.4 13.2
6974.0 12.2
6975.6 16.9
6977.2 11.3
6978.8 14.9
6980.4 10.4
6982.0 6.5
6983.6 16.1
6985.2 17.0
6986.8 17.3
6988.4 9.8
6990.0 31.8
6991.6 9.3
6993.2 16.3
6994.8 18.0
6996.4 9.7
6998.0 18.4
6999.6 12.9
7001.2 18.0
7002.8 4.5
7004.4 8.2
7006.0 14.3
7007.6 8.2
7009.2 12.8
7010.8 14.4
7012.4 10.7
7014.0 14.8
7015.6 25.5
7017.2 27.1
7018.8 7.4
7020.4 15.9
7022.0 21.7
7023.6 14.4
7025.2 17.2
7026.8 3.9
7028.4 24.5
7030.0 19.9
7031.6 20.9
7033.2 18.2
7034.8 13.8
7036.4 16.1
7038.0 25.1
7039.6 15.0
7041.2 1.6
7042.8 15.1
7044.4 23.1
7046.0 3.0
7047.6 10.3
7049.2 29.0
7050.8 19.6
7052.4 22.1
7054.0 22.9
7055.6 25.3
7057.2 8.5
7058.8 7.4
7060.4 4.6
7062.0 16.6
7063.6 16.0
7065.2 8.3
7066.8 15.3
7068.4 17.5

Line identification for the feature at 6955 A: H-gamma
